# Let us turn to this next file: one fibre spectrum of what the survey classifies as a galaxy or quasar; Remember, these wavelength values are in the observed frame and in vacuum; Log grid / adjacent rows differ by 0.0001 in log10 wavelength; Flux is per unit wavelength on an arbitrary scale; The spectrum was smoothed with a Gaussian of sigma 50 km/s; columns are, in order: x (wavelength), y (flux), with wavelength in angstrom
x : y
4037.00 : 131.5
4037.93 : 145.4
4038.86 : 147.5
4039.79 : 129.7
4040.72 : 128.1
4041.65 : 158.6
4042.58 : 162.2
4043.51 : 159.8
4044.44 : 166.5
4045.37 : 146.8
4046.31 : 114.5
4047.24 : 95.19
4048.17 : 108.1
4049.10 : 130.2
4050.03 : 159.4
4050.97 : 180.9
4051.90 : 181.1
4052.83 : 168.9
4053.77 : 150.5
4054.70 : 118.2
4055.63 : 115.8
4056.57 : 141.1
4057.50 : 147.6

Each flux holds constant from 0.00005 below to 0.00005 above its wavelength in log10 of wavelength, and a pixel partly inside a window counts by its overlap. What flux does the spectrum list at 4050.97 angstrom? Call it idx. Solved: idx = 180.9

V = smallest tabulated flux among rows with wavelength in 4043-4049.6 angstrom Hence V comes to 95.19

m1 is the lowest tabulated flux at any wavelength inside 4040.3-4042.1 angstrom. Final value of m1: 128.1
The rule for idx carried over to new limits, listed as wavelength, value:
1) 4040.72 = 128.1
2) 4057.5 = 147.6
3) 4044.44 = 166.5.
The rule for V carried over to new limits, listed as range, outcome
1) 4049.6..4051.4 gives 159.4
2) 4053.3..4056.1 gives 115.8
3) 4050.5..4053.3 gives 168.9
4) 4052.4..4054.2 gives 150.5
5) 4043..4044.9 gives 159.8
